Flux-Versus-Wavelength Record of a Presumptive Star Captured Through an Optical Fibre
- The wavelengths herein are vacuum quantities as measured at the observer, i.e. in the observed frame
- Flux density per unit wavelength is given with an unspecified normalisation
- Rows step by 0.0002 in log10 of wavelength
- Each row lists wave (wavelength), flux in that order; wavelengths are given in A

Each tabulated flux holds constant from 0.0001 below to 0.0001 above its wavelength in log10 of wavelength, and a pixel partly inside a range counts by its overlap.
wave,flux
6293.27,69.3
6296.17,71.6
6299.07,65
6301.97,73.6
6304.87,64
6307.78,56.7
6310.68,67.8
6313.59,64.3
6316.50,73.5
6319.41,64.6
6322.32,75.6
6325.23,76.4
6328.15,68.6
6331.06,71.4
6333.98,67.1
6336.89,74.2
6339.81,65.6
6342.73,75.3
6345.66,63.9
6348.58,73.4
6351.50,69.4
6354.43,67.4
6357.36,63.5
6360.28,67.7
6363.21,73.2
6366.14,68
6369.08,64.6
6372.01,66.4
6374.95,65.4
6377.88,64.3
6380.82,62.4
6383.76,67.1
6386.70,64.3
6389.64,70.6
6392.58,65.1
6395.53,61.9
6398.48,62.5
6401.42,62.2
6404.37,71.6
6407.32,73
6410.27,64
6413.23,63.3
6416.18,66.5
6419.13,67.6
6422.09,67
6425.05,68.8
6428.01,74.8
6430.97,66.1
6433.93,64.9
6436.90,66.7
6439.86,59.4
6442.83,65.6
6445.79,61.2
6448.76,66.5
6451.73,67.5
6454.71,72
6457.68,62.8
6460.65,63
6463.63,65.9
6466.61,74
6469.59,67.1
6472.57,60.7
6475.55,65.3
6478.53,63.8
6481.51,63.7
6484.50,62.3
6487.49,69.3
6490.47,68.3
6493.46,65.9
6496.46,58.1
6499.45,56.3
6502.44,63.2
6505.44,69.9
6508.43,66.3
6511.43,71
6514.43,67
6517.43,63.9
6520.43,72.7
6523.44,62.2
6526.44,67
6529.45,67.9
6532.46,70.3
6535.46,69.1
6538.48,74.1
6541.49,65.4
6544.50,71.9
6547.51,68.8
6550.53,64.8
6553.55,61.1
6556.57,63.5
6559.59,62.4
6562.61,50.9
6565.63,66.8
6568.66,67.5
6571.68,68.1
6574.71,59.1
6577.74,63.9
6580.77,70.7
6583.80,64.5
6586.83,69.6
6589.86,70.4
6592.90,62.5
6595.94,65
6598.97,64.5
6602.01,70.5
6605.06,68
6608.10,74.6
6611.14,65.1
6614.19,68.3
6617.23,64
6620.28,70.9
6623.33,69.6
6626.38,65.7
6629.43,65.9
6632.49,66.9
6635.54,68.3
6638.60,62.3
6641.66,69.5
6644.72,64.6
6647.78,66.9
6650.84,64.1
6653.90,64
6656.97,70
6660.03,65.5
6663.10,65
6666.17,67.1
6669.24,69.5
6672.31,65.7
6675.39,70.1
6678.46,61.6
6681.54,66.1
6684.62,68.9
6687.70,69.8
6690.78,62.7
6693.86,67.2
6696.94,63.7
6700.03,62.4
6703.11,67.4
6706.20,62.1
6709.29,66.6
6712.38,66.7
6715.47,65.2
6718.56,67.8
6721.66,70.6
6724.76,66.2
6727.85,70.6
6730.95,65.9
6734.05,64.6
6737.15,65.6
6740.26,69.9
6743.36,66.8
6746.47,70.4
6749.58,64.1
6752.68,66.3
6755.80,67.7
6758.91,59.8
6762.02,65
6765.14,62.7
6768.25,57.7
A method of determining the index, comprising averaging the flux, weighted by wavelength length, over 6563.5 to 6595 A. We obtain 66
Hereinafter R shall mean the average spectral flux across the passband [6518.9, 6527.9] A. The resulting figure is 67.3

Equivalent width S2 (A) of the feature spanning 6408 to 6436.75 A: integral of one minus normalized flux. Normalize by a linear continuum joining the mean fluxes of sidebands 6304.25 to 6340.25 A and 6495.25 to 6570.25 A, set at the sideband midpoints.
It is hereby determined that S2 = 0.04 A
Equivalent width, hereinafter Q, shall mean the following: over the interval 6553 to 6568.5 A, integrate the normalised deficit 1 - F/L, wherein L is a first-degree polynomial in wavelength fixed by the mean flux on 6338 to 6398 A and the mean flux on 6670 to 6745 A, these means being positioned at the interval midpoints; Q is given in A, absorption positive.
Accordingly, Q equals 1.2 A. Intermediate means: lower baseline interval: 66.9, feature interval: 61.5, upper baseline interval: 66.5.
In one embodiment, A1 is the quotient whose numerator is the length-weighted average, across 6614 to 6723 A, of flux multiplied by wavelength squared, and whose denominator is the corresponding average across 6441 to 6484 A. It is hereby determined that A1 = 1.08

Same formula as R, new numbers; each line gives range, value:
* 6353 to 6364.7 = 68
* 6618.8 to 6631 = 68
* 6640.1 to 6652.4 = 66.3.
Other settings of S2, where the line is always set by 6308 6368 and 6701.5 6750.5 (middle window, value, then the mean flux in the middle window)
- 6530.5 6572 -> 1.2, 66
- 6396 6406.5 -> 0.5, 65.6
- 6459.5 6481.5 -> 0.9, 65.6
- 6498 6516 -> 0.7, 65.6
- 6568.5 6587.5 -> 0.5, 66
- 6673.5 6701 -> 0.5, 65.9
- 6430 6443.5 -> 0.8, 64.4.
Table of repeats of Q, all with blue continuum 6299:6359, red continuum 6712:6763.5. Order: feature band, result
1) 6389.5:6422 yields 1.1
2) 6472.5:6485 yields 0.8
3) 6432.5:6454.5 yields 1.0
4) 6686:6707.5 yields 0.6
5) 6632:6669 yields 0.5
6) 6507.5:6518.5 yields 0.1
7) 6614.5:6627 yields -0.1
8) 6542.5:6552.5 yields -0.1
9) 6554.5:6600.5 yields 2.0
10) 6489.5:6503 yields 1.2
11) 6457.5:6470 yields 0.2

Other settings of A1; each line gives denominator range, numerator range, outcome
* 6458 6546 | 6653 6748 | 1.07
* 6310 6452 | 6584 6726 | 1.08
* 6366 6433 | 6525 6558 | 1.06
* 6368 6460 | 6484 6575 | 1.03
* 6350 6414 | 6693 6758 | 1.11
